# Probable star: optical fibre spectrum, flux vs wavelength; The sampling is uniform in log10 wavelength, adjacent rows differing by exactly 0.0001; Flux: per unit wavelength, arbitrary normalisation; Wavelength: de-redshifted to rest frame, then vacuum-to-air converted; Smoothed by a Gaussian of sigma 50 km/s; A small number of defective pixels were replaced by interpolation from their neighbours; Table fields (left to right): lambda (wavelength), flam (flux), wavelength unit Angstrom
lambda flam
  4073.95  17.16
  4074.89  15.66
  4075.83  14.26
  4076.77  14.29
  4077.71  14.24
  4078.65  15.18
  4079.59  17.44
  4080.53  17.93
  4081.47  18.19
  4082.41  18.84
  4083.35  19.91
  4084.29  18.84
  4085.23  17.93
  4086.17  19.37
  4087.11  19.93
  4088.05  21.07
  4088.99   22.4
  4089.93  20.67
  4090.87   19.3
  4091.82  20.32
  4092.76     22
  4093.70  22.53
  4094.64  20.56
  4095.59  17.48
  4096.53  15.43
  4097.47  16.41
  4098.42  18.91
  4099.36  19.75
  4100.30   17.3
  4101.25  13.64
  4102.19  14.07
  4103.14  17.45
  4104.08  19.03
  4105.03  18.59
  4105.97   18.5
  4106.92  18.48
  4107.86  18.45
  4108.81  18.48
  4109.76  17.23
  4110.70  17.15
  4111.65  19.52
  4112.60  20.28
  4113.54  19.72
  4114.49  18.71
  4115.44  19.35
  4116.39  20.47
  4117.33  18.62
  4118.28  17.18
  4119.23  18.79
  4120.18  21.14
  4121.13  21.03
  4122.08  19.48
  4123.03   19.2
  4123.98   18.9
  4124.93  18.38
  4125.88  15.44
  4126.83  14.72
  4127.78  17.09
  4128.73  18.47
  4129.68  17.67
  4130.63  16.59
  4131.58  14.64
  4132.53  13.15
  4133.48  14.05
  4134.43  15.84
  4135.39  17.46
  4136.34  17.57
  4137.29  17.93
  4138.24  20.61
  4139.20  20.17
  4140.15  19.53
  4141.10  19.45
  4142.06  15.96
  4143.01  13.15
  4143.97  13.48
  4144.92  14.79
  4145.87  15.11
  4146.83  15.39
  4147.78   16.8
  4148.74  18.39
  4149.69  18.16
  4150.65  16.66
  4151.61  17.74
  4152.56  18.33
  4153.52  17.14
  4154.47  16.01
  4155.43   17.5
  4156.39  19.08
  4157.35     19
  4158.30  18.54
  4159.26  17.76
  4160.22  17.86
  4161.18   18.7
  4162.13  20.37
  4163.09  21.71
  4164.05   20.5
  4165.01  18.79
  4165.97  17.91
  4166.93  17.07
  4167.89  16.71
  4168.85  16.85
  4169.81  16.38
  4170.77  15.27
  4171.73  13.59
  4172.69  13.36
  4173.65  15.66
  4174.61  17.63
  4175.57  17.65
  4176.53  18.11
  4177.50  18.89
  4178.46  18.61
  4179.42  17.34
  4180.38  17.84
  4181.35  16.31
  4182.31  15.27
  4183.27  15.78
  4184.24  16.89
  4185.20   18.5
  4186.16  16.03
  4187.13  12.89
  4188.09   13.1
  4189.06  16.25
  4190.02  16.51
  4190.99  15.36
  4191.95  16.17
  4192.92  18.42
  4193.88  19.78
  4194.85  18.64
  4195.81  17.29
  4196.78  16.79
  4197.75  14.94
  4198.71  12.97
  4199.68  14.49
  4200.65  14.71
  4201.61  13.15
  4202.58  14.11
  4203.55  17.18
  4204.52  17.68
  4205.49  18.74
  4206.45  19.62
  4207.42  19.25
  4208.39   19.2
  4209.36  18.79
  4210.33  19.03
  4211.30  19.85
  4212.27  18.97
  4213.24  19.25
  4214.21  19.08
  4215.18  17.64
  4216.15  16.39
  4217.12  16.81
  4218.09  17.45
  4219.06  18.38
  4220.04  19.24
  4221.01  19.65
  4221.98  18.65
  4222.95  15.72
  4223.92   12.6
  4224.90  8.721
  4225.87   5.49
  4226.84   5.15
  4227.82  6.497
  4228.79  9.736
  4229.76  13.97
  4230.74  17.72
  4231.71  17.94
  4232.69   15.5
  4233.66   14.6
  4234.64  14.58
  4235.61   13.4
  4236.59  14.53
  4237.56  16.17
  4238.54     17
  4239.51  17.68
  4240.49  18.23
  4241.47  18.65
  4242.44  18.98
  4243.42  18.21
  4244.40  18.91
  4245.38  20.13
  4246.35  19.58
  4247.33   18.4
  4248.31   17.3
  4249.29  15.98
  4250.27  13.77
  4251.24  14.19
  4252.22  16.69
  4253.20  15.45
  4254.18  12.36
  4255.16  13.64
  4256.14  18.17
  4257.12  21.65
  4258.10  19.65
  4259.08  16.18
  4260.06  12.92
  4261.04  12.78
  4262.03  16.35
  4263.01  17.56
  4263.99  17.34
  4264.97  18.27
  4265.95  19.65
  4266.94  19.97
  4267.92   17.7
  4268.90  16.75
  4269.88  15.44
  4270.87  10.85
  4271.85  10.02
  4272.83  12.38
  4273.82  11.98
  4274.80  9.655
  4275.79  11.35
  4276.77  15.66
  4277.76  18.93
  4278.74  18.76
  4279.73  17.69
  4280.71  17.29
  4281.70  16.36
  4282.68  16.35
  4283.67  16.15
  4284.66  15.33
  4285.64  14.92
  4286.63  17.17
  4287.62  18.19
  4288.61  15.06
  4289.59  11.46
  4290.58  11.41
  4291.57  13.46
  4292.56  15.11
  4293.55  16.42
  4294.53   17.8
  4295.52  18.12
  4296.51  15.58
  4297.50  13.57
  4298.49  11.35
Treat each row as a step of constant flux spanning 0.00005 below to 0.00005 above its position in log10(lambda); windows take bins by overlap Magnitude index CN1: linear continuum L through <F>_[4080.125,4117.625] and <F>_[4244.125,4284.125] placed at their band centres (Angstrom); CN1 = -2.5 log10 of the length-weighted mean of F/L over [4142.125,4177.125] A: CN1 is 0.04 mag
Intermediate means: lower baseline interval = 18.8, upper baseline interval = 16.1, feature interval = 17.1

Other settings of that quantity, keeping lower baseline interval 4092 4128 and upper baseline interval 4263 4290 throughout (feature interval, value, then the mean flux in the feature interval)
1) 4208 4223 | -0.11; 18.5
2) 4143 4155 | 0.09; 16.4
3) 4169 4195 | 0.05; 16.5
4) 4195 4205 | 0.10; 15.4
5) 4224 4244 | 0.16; 14.1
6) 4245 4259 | -0.06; 16.9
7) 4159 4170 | -0.06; 18.4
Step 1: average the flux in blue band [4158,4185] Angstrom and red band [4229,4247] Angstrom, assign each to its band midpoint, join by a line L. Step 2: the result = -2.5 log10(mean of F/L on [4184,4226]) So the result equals 0.03 mag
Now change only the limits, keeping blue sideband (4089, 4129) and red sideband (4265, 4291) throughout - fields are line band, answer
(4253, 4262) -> -0.01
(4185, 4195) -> 0.04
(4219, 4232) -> 0.22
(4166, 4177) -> 0.07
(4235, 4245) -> -0.07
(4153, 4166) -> -0.06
